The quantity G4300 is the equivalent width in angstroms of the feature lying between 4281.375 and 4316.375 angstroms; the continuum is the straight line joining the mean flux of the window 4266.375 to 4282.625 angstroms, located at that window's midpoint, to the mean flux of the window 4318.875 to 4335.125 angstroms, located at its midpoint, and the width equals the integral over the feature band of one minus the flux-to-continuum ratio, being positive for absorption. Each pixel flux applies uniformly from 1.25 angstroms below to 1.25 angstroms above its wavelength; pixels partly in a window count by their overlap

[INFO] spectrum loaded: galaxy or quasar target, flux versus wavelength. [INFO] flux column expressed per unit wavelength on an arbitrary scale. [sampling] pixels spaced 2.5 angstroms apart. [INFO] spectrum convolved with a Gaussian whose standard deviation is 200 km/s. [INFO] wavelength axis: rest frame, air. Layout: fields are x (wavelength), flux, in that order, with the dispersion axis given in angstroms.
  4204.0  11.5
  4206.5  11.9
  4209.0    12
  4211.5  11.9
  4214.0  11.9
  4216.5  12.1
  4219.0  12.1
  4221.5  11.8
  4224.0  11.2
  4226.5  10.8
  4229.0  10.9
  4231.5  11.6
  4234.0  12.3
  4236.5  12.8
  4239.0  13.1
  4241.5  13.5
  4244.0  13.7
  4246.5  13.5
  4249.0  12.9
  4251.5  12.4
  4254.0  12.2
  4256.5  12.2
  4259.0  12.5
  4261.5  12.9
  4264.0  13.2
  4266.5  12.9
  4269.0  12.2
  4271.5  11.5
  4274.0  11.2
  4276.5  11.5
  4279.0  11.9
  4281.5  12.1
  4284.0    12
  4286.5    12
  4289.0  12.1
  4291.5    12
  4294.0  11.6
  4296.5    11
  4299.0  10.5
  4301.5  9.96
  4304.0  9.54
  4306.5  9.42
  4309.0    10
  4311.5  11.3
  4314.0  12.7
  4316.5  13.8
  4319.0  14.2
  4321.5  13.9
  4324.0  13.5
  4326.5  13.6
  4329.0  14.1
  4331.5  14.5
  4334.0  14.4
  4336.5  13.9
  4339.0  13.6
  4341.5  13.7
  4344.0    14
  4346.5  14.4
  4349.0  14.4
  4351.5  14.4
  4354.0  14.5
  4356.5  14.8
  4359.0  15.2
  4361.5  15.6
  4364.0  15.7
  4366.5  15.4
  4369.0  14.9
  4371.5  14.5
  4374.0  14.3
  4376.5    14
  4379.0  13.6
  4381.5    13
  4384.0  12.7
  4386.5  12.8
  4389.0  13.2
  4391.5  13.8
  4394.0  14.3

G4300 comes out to 4.4 angstroms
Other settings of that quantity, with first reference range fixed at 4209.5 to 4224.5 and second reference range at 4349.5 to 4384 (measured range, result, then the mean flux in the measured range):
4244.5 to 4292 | 1.8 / 12.3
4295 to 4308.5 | 3.3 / 10.1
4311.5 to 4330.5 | 0.3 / 13.5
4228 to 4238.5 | 0.1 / 12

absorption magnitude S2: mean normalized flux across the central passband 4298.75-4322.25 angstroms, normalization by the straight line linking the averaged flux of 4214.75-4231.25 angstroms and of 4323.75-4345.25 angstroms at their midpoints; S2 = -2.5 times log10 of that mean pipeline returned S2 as 0.17 mag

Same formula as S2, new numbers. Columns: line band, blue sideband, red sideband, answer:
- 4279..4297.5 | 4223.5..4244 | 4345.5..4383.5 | 0.11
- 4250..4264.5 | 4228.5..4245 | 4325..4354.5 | 0.03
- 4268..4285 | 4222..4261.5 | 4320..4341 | 0.11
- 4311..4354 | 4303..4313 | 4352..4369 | -0.12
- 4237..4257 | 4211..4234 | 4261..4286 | -0.10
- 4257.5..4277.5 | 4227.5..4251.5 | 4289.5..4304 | -0.04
